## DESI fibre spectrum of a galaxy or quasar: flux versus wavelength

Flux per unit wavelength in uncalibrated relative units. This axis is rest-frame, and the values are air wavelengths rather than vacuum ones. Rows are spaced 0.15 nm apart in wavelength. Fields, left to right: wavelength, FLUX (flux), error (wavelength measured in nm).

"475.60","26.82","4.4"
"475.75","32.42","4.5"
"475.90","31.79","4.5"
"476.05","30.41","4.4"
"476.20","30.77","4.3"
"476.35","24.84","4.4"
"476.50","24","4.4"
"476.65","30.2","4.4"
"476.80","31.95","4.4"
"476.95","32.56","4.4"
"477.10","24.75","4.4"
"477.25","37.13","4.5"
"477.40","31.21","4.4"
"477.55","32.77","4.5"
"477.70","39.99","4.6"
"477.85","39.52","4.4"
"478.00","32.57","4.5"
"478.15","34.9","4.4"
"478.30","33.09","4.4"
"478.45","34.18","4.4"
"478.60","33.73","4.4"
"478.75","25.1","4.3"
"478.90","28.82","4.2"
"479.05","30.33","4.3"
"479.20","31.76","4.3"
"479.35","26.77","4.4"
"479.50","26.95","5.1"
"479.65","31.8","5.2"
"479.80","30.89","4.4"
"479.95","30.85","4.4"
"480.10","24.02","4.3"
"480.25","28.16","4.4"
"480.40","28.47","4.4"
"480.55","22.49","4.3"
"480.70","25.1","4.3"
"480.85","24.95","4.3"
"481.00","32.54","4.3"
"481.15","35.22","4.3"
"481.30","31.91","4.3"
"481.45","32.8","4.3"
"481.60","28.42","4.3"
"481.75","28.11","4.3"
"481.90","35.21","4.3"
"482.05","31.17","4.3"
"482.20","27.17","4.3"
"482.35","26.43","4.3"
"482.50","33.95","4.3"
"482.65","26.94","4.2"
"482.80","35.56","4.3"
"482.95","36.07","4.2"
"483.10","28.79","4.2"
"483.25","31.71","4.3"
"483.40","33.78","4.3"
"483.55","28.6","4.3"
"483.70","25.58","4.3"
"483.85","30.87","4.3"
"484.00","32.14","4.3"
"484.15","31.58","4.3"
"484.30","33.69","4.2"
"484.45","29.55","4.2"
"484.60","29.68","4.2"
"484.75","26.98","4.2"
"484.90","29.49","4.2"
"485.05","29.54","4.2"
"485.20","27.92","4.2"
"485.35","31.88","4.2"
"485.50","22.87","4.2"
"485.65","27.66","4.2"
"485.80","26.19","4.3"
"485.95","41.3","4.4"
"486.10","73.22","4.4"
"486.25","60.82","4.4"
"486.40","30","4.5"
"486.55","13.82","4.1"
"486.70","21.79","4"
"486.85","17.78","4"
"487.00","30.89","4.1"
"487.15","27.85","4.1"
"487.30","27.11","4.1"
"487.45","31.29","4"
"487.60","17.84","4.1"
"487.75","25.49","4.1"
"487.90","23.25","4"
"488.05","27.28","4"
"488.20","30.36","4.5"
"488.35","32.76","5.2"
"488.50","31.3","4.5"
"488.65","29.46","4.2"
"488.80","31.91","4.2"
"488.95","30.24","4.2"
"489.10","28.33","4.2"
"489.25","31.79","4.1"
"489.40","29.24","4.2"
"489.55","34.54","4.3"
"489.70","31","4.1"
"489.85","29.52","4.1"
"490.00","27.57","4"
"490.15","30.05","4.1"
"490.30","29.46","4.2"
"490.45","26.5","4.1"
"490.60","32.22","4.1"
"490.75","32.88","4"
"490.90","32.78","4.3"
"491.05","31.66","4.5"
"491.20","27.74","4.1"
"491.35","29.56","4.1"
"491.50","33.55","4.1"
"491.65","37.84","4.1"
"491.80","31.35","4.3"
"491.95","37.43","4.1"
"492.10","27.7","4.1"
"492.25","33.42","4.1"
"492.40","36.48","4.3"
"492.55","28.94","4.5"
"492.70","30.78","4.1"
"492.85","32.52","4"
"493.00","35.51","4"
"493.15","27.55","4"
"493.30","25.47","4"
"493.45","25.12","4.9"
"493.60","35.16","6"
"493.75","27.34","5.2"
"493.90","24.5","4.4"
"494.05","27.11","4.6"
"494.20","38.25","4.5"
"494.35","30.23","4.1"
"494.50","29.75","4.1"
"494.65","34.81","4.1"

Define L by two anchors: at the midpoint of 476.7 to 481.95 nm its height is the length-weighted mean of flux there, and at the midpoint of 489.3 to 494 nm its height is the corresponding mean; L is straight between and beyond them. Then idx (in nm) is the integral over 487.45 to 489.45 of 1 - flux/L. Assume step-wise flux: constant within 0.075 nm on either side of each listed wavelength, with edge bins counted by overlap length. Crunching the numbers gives 0.15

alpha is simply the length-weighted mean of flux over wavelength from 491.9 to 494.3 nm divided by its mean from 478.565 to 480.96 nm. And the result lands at 1.1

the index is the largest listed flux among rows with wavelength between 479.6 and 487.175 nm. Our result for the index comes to 73.22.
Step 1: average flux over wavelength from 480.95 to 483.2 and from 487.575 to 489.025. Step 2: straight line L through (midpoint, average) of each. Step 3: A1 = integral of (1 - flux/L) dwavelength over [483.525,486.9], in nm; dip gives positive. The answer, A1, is -0.20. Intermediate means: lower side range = 31.3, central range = 31.6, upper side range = 28.3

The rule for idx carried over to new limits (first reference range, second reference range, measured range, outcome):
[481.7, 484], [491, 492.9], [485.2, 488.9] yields 0.10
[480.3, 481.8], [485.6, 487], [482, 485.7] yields 0.23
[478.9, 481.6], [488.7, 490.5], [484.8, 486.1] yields -0.11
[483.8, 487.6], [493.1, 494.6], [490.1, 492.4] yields -0.15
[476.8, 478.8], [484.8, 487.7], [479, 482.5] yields 0.34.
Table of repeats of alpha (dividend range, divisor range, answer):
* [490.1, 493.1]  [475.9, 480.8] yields 1.05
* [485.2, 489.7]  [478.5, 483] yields 1.03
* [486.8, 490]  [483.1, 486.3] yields 0.86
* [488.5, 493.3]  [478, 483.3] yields 1.03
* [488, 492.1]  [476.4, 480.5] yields 1.00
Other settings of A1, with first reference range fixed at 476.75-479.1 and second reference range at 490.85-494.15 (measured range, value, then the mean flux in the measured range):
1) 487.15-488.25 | 0.188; 26.1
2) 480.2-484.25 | 0.251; 30.2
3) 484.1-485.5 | 0.098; 29.6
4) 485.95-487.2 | -0.134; 35.1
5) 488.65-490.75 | 0.068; 30.3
